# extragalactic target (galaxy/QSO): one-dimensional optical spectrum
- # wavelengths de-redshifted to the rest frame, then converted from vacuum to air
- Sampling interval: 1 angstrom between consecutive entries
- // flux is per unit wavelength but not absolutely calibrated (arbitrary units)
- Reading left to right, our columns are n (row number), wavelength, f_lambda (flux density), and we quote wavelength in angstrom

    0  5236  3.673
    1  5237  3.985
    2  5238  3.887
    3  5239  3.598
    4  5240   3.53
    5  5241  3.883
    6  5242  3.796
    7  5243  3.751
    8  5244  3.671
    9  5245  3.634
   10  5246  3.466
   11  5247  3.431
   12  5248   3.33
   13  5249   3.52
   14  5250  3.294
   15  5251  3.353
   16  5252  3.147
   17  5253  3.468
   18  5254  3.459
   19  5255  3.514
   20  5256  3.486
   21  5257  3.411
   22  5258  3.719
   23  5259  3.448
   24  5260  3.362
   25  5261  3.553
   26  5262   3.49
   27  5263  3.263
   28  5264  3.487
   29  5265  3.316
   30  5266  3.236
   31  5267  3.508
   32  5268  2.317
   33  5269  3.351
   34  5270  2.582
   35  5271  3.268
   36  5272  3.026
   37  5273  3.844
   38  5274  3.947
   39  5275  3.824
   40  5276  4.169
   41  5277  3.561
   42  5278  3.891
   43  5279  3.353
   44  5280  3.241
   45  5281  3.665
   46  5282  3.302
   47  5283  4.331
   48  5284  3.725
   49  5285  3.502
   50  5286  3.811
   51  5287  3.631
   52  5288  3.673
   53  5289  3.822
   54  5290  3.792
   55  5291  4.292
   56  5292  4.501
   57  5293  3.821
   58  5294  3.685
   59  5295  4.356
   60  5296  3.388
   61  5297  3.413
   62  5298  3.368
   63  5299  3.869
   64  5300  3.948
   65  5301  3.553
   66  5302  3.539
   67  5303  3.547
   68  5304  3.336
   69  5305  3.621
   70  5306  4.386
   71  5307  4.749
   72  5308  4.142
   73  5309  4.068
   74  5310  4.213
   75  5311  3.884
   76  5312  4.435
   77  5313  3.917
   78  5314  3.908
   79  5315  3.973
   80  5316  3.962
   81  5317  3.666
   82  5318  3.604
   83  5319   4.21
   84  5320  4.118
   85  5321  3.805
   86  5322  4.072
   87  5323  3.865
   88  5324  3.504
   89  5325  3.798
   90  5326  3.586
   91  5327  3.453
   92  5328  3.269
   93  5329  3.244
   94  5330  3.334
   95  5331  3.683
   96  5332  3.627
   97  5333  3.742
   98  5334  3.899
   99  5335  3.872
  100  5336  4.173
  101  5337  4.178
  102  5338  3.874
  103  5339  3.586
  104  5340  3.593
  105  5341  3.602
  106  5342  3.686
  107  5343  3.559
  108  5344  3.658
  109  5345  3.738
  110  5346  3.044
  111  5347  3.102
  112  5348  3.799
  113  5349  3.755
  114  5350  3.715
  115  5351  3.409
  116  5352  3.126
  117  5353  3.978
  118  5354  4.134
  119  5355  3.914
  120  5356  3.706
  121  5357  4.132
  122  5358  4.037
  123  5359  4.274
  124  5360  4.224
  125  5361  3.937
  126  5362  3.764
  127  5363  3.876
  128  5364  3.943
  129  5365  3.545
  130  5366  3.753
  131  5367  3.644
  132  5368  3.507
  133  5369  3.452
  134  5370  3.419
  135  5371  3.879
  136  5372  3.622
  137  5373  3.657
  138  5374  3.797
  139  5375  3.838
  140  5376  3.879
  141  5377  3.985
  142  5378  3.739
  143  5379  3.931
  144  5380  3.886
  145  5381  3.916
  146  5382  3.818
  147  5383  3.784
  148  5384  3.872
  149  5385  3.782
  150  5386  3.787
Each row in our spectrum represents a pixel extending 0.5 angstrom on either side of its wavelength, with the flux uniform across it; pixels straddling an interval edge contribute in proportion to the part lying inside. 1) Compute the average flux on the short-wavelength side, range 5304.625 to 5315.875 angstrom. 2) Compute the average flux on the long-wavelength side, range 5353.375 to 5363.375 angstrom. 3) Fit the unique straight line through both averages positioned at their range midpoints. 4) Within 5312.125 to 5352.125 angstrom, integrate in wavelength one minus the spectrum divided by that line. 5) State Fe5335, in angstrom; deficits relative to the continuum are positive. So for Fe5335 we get 3.5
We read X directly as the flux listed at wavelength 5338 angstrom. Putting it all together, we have 3.874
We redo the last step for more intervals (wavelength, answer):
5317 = 3.666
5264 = 3.487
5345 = 3.738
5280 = 3.241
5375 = 3.838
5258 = 3.719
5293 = 3.821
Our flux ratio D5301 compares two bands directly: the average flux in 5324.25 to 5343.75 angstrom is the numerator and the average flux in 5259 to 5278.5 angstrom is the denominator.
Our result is 1.1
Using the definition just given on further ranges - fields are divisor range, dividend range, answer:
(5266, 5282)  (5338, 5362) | 1.09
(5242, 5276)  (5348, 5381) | 1.11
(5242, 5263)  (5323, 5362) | 1.07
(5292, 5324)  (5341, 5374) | 0.96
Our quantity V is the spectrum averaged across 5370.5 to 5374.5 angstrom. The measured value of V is 3.74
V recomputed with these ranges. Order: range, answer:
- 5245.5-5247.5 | 3.45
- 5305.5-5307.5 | 4.57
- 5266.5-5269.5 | 3.06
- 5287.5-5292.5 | 4.02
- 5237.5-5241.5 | 3.72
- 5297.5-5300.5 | 3.73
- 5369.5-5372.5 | 3.64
